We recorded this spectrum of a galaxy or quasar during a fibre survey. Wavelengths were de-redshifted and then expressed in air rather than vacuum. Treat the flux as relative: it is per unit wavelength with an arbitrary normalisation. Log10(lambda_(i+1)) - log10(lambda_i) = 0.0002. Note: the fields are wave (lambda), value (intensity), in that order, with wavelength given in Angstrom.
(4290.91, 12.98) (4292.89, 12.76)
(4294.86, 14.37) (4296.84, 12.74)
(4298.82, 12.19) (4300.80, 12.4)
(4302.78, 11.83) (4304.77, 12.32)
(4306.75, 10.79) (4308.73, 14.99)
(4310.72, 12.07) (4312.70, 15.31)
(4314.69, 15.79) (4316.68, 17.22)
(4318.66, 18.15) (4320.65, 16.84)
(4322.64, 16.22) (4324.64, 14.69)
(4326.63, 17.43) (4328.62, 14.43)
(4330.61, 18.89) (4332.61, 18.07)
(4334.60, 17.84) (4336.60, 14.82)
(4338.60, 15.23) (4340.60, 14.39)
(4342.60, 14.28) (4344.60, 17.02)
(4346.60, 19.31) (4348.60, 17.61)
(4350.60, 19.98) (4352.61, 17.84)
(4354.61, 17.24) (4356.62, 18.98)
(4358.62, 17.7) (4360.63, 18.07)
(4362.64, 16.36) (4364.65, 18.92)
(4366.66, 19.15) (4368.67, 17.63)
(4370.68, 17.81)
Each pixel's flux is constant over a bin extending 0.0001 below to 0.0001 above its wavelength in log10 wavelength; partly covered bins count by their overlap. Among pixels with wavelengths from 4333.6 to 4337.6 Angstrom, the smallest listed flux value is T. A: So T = 14.82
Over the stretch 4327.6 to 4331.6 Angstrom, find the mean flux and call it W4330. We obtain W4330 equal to 16.7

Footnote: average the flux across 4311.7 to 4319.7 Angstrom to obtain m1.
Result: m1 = 16.6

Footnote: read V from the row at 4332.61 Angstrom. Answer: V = 18.07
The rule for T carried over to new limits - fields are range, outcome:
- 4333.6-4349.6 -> 14.28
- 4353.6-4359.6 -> 17.24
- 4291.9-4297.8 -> 12.74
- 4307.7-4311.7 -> 12.07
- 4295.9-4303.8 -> 11.83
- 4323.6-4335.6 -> 14.43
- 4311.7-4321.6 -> 15.31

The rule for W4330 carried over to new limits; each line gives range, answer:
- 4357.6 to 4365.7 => 17.8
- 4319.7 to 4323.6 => 16.5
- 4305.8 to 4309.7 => 12.9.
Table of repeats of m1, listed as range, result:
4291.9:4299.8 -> 13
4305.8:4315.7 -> 13.8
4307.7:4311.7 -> 13.5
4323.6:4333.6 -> 16.7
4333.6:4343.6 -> 15.3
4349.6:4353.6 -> 18.9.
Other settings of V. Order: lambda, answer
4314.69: 15.79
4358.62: 17.7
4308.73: 14.99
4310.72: 12.07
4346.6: 19.31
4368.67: 17.63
